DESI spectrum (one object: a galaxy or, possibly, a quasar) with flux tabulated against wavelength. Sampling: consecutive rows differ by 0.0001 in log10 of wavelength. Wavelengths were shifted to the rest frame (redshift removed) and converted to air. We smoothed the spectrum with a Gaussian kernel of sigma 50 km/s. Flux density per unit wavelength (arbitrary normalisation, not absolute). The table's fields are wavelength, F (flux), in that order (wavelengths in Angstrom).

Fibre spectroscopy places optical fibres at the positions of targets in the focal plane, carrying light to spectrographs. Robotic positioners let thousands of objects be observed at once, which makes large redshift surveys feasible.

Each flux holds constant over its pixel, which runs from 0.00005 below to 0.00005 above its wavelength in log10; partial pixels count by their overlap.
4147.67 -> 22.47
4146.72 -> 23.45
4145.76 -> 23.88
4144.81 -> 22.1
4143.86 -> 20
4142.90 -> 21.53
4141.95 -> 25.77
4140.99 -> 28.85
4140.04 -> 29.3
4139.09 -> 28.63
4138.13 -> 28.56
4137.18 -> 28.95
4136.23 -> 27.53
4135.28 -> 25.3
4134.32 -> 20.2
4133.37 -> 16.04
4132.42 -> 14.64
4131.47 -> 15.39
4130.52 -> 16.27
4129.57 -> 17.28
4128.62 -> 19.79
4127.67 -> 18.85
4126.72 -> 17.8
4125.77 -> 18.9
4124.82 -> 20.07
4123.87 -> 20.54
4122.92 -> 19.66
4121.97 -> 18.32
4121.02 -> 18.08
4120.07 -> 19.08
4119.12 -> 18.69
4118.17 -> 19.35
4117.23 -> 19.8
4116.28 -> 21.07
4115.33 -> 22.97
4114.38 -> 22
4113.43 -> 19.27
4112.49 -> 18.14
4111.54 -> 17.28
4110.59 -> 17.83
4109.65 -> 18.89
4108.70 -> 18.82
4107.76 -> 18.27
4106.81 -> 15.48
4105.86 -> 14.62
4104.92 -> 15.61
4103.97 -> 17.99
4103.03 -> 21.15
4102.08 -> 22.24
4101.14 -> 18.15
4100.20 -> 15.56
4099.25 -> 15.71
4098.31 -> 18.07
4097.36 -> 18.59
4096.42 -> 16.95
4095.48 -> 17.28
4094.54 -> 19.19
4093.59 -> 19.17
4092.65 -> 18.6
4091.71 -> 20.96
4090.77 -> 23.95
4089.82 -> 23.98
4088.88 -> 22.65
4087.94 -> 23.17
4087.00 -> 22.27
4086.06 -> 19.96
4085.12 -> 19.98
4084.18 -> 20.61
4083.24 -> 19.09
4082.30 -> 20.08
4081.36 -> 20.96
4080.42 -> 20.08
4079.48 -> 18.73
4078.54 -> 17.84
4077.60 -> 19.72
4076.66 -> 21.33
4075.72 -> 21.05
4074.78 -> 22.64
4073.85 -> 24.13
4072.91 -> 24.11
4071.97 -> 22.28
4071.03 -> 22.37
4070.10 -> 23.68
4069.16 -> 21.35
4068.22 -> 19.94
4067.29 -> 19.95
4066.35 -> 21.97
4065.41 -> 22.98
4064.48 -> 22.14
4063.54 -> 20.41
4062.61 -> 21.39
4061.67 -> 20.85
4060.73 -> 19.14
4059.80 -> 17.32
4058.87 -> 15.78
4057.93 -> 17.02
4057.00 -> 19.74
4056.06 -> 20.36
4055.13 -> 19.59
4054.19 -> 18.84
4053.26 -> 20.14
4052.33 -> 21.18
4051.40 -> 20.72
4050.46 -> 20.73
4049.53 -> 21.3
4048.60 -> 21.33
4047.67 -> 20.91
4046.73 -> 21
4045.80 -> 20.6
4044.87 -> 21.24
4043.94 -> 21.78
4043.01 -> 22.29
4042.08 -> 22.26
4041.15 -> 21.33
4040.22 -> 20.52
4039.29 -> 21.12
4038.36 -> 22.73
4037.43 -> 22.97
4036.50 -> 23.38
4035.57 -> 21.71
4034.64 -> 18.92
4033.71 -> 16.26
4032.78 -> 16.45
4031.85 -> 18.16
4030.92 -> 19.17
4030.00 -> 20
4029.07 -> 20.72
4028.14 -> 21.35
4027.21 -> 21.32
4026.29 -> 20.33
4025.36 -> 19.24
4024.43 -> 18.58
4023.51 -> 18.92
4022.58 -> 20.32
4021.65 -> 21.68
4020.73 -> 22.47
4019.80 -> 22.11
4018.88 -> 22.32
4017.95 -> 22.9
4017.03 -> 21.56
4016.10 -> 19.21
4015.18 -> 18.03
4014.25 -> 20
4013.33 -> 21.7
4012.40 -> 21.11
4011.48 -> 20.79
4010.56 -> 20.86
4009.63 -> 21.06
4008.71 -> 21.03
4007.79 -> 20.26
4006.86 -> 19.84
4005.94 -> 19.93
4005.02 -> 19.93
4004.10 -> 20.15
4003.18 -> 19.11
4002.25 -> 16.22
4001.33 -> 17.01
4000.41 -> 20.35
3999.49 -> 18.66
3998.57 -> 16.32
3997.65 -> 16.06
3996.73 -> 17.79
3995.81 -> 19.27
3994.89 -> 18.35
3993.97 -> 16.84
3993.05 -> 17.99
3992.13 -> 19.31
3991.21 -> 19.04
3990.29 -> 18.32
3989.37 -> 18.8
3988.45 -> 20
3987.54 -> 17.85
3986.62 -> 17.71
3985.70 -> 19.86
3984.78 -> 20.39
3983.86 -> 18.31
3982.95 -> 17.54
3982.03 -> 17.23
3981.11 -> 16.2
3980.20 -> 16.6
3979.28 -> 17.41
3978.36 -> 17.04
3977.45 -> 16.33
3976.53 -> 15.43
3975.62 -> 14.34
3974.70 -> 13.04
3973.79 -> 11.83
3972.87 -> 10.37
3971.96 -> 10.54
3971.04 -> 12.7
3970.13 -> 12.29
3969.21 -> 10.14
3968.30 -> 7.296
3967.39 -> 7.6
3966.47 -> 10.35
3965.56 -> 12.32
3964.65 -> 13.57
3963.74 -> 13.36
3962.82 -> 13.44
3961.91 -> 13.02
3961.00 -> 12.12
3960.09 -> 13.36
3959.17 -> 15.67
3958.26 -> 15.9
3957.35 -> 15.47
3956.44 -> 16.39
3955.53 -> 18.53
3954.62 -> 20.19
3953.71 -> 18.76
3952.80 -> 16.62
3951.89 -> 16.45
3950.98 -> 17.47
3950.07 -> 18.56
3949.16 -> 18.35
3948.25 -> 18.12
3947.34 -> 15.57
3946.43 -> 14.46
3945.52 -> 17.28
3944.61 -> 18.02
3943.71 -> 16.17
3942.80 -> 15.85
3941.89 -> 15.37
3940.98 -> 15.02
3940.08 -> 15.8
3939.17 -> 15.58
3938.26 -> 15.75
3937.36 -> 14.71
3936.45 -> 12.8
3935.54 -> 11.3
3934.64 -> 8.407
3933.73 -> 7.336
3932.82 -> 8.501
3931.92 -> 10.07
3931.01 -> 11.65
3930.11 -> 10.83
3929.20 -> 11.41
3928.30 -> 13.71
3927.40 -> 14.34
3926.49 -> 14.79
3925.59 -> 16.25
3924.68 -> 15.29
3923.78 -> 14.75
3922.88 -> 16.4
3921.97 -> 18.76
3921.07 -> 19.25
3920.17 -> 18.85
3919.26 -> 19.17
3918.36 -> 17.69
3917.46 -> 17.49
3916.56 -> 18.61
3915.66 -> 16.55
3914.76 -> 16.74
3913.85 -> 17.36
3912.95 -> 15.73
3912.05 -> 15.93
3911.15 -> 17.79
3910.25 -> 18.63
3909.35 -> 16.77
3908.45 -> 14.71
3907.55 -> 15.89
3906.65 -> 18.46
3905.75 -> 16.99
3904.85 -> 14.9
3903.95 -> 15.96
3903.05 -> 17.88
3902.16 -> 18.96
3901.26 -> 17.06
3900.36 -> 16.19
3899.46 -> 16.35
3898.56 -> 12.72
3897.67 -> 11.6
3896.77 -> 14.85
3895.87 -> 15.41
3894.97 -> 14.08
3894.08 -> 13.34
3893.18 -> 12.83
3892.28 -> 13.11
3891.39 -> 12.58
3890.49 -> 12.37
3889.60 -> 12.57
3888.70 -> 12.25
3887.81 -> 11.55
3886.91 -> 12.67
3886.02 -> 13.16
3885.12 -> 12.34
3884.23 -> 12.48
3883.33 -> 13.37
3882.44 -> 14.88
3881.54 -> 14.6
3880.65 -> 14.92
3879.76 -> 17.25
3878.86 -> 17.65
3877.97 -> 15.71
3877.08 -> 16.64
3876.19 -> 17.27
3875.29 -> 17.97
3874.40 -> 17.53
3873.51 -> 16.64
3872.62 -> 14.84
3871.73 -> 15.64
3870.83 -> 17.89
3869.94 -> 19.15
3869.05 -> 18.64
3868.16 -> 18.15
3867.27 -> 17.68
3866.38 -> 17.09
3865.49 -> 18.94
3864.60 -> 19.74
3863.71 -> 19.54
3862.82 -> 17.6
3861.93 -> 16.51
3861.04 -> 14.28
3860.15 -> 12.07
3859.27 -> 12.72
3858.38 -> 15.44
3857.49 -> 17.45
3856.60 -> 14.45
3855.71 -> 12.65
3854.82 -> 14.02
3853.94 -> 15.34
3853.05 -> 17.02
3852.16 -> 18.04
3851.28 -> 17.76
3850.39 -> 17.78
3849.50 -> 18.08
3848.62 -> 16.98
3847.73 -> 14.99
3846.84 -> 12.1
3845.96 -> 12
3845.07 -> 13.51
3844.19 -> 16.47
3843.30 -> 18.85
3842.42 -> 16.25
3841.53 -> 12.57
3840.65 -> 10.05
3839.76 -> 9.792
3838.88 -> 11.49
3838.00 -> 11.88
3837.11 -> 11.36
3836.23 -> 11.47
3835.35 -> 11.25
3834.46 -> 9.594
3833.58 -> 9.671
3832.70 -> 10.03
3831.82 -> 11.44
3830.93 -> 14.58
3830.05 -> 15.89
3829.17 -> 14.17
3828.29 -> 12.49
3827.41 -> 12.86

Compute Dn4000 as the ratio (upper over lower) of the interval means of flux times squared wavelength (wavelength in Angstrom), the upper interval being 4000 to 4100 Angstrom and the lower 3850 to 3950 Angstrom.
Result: 1.42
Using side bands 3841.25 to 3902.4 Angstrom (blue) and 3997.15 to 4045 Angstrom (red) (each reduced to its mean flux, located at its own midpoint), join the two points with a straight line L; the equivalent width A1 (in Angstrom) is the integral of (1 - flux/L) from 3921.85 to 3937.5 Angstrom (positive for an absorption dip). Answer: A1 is 4.15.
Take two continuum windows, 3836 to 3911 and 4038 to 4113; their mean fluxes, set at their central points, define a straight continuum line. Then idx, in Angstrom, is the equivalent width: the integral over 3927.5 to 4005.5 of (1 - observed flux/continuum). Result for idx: 9.4 Angstrom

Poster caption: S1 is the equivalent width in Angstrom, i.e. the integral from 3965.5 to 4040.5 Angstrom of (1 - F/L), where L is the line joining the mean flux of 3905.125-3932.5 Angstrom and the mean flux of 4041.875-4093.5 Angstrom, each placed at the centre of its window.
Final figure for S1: 2.5 Angstrom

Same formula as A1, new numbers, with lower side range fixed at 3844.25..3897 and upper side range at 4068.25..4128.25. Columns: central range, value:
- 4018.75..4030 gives -1.4 Angstrom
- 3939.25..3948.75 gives 0.4 Angstrom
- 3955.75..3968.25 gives 2.9 Angstrom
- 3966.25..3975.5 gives 3.5 Angstrom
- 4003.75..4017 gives -1.6 Angstrom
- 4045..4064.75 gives -1.1 Angstrom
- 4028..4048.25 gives -2.2 Angstrom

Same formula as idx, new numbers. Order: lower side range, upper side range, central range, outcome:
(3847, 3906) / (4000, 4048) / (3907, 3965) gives 6.79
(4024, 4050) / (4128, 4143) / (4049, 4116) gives 5.06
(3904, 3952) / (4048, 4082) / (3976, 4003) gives -0.09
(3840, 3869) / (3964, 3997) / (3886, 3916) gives 1.08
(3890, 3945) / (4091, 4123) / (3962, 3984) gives 3.65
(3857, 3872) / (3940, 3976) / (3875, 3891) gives 2.06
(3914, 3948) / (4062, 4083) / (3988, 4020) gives -2.20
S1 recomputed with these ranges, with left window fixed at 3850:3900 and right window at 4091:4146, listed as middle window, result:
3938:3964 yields 1.1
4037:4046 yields -1.5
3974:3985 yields 0.6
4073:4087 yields -1.0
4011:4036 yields -2.8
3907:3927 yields -1.0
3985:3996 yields -0.7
